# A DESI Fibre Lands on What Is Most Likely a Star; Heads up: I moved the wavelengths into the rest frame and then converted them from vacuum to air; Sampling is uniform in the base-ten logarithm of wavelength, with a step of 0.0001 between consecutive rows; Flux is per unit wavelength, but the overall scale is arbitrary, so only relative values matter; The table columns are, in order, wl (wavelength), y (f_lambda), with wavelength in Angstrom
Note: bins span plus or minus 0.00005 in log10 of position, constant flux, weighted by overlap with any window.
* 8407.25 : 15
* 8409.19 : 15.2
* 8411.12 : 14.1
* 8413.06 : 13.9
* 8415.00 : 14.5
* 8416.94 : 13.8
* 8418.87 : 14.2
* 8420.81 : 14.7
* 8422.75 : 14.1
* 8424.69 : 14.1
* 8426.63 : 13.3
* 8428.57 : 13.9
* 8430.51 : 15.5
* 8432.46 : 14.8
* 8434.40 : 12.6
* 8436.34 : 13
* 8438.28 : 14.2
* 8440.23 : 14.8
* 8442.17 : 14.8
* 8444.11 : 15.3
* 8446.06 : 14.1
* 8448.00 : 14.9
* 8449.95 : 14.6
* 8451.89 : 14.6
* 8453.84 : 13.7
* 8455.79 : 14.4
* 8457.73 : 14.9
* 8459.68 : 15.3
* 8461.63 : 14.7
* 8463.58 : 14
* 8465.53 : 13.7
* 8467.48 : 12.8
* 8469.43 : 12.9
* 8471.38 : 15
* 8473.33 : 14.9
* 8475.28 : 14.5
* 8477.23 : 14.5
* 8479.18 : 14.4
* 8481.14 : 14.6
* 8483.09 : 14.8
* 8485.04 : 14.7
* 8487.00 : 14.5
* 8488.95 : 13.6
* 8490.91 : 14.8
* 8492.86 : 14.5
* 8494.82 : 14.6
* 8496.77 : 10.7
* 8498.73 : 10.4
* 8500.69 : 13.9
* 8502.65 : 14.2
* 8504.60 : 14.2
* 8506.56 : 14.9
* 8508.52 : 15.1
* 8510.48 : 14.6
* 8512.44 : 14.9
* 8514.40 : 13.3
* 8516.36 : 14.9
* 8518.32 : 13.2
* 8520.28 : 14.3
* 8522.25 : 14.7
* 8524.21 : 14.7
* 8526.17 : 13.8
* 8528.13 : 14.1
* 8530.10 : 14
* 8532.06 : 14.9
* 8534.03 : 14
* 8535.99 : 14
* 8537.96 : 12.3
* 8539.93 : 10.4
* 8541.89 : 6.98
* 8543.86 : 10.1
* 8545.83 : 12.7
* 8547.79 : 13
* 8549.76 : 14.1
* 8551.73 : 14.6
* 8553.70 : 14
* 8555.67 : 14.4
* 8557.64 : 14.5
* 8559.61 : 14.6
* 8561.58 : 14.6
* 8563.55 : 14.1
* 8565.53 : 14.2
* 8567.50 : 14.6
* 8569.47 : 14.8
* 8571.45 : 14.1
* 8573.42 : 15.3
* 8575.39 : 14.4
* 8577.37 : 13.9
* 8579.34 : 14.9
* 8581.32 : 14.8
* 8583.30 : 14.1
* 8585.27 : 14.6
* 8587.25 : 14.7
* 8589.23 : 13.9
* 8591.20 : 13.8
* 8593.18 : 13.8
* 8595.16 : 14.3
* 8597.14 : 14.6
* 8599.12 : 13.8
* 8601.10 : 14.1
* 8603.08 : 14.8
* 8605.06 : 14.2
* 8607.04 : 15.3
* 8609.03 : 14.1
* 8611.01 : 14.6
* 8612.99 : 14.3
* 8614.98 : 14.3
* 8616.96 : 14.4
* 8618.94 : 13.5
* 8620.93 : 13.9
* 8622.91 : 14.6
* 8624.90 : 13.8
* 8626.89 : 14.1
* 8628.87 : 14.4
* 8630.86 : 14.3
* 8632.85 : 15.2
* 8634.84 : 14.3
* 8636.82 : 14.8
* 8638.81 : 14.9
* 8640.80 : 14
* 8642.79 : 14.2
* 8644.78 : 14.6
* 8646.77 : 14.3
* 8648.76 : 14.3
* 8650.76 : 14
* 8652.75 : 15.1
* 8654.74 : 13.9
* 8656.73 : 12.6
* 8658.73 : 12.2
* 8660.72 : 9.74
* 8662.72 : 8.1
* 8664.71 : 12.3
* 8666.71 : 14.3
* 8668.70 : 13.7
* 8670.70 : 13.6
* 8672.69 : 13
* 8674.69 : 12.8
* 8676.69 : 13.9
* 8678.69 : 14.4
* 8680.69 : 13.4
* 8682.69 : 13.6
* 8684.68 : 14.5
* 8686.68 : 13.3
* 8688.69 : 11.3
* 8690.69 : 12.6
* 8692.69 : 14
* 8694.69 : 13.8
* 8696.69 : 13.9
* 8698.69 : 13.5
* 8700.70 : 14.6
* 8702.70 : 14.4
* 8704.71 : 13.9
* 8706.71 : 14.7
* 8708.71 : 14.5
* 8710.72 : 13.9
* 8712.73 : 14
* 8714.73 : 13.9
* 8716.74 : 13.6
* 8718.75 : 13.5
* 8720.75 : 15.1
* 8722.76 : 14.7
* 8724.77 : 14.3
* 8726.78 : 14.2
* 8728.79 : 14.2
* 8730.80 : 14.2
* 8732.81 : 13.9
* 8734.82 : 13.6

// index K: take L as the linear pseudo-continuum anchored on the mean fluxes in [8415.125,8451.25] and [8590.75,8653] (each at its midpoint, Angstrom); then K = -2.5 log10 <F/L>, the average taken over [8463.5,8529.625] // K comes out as 0.02 mag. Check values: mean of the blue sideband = 14.3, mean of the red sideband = 14.3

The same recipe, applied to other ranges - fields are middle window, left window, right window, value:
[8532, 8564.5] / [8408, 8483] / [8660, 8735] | 0.074 mag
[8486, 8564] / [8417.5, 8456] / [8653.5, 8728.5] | 0.029 mag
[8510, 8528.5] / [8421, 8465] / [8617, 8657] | 0.005 mag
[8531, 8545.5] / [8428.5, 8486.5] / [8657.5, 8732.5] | 0.186 mag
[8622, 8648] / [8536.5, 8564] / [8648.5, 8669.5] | -0.136 mag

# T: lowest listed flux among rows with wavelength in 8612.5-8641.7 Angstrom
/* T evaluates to 13.5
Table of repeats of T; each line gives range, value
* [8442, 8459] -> 13.7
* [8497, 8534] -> 10.4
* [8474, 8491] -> 13.6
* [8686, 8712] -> 11.3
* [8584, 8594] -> 13.8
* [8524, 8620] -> 6.98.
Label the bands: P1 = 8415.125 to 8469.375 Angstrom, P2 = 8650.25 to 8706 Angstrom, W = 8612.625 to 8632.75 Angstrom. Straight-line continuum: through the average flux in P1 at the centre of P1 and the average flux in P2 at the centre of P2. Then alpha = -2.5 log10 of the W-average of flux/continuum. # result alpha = -0.06 mag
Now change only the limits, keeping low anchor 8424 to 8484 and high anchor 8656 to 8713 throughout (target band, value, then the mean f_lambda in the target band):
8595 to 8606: -0.05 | 14.3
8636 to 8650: -0.08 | 14.4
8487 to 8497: 0.01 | 14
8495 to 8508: 0.07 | 13.2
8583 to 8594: -0.04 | 14.2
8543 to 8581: -0.02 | 14.1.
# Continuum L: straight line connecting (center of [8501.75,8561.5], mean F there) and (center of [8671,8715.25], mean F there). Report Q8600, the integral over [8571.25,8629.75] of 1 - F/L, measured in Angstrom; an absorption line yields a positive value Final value -2.7 Angstrom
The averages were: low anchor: 13.7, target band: 14.3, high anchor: 13.7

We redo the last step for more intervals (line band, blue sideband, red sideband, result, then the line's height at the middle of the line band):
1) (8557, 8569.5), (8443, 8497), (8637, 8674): -0.6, 13.8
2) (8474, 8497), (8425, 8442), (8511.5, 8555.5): -1.1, 13.7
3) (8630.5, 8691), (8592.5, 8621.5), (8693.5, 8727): 3.2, 14.2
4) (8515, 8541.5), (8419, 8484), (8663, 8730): 0.9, 14.1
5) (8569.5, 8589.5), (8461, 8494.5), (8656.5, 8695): -1.4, 13.5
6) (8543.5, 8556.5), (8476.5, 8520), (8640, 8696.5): 0.4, 13.8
